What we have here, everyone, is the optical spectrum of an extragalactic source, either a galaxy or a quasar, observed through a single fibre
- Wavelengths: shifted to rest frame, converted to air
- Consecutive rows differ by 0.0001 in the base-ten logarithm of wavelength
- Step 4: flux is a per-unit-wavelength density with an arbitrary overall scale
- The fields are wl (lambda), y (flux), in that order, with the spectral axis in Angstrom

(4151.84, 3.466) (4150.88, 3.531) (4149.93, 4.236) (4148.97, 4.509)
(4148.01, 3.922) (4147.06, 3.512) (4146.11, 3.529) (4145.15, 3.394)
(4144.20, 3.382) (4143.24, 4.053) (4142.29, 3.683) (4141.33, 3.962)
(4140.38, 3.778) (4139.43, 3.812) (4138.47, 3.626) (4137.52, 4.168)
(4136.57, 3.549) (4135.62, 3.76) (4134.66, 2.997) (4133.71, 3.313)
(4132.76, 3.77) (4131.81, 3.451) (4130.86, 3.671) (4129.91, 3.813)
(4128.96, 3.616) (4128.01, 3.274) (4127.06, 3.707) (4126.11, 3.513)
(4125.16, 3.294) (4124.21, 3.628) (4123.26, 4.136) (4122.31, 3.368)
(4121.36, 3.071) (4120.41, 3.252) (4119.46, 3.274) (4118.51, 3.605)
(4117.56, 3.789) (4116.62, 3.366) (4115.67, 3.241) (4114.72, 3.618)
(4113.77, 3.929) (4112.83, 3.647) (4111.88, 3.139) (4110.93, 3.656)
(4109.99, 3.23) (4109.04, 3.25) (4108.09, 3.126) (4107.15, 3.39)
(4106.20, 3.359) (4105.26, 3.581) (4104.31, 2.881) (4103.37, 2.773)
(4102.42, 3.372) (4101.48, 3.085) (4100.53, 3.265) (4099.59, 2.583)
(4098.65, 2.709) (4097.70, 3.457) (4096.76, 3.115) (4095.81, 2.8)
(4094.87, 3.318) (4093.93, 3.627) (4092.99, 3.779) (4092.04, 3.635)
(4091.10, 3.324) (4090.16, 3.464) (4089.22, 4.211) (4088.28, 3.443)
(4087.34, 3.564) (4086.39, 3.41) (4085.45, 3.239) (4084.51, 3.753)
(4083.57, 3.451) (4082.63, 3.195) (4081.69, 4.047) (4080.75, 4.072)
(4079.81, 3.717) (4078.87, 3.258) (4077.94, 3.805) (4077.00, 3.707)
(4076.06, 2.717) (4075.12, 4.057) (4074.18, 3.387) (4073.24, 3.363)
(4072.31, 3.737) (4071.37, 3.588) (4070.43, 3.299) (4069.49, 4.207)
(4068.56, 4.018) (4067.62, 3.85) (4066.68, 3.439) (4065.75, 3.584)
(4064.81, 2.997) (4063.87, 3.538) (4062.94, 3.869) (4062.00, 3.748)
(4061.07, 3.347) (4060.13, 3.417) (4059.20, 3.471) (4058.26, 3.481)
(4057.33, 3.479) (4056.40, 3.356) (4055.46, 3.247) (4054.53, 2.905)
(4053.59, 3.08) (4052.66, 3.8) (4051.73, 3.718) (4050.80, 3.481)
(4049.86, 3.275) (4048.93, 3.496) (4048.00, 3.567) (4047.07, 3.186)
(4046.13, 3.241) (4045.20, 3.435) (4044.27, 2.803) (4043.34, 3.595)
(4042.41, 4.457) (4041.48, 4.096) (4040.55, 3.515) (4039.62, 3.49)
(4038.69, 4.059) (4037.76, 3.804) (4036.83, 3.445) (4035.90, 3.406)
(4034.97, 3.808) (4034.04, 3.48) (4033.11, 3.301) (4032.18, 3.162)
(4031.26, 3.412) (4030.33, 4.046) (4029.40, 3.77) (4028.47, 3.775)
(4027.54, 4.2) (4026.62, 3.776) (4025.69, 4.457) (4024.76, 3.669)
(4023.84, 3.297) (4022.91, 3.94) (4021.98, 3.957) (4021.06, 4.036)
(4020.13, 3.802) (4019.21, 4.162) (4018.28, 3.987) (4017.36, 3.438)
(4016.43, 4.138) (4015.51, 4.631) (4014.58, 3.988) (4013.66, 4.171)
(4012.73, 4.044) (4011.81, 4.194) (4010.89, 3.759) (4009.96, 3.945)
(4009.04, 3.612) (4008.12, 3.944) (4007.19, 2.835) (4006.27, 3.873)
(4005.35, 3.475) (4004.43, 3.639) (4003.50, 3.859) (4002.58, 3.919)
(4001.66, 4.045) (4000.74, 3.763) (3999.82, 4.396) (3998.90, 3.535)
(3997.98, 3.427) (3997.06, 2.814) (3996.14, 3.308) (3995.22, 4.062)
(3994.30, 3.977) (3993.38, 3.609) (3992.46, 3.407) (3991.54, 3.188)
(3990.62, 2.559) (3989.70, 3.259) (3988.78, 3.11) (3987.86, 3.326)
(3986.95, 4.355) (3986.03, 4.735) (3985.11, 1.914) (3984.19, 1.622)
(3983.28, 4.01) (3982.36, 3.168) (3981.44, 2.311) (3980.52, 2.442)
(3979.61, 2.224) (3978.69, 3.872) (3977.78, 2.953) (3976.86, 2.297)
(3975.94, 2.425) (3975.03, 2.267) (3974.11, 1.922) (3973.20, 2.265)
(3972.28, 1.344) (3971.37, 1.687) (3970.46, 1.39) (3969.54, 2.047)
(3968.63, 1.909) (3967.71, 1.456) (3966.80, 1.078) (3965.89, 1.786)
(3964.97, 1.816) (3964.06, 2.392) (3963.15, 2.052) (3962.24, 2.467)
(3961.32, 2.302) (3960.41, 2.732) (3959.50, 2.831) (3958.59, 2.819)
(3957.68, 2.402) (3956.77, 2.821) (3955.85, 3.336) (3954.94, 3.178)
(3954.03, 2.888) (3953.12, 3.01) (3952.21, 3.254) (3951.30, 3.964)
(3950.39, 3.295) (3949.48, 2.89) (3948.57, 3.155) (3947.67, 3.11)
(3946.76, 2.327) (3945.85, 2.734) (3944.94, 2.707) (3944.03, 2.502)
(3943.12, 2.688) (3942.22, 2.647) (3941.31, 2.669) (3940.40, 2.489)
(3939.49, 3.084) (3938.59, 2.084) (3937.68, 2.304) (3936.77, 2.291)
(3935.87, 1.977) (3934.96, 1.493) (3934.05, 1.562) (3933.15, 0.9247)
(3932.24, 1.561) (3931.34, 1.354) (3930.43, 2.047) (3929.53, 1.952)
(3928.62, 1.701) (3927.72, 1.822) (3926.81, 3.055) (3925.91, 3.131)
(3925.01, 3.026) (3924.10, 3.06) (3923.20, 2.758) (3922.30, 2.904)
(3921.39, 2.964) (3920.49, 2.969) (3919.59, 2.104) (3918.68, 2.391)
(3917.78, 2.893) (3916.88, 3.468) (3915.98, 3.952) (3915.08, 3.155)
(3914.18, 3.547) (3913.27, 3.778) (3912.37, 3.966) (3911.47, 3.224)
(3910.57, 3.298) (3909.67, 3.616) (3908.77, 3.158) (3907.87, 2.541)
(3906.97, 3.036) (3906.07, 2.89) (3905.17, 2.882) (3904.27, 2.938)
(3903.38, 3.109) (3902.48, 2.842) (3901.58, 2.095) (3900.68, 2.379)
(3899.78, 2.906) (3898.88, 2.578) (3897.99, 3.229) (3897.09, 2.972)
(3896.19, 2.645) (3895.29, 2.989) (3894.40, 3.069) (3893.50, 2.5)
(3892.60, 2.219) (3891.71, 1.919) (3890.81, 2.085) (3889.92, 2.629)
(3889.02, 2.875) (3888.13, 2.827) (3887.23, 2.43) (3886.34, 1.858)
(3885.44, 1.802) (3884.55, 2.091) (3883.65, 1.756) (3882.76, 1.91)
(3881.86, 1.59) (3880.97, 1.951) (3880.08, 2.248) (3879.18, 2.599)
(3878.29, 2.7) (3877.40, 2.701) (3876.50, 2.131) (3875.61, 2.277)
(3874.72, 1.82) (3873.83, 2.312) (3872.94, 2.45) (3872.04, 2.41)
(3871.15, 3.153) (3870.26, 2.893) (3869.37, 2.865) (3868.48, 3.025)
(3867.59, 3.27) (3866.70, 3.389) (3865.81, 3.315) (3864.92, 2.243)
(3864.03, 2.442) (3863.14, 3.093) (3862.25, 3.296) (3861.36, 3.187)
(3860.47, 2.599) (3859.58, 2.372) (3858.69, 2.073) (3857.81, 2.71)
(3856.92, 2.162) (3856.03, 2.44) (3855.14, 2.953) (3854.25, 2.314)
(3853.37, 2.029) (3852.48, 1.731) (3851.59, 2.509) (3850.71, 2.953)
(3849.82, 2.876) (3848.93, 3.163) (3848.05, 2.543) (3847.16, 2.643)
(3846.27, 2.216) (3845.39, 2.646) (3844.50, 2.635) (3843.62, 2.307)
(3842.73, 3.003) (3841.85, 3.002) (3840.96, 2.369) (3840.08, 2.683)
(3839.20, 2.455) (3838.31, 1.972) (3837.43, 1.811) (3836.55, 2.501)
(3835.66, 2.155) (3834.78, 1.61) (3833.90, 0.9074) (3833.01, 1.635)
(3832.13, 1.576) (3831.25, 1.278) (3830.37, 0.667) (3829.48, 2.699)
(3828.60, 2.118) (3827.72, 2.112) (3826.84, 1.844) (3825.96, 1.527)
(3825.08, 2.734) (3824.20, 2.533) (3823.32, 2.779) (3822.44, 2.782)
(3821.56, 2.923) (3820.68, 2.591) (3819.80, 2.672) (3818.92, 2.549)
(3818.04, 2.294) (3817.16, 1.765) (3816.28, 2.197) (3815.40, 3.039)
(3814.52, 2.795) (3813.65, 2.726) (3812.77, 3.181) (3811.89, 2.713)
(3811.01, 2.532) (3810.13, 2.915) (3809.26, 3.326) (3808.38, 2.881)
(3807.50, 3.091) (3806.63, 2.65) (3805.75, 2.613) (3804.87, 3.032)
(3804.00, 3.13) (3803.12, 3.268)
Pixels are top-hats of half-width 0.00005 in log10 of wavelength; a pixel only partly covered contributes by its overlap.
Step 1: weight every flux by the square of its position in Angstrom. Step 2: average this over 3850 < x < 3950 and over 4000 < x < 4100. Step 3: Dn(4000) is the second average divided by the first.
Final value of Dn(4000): 1.50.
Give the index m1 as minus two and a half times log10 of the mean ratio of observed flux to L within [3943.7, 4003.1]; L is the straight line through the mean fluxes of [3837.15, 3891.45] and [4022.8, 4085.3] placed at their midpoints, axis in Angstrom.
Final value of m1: 0.107 mag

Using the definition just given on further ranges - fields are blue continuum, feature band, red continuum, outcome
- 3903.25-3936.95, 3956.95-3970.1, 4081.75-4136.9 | 0.305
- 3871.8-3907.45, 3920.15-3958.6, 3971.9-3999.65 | 0.072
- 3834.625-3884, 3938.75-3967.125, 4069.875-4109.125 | 0.071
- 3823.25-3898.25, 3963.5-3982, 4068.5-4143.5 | 0.354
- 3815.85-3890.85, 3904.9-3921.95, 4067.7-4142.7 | -0.185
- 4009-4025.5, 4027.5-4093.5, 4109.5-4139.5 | 0.065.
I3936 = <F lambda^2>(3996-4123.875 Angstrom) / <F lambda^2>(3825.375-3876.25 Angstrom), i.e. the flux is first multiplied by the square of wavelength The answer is 1.64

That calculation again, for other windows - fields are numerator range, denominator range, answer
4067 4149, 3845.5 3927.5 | 1.45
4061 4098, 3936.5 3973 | 1.52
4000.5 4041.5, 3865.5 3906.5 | 1.59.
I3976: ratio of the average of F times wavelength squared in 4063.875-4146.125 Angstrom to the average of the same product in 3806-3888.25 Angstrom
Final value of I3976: 1.63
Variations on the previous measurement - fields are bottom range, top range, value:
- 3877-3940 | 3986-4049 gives 1.52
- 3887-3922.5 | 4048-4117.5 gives 1.30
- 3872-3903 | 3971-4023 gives 1.50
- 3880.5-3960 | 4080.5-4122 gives 1.39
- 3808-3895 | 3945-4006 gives 1.26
